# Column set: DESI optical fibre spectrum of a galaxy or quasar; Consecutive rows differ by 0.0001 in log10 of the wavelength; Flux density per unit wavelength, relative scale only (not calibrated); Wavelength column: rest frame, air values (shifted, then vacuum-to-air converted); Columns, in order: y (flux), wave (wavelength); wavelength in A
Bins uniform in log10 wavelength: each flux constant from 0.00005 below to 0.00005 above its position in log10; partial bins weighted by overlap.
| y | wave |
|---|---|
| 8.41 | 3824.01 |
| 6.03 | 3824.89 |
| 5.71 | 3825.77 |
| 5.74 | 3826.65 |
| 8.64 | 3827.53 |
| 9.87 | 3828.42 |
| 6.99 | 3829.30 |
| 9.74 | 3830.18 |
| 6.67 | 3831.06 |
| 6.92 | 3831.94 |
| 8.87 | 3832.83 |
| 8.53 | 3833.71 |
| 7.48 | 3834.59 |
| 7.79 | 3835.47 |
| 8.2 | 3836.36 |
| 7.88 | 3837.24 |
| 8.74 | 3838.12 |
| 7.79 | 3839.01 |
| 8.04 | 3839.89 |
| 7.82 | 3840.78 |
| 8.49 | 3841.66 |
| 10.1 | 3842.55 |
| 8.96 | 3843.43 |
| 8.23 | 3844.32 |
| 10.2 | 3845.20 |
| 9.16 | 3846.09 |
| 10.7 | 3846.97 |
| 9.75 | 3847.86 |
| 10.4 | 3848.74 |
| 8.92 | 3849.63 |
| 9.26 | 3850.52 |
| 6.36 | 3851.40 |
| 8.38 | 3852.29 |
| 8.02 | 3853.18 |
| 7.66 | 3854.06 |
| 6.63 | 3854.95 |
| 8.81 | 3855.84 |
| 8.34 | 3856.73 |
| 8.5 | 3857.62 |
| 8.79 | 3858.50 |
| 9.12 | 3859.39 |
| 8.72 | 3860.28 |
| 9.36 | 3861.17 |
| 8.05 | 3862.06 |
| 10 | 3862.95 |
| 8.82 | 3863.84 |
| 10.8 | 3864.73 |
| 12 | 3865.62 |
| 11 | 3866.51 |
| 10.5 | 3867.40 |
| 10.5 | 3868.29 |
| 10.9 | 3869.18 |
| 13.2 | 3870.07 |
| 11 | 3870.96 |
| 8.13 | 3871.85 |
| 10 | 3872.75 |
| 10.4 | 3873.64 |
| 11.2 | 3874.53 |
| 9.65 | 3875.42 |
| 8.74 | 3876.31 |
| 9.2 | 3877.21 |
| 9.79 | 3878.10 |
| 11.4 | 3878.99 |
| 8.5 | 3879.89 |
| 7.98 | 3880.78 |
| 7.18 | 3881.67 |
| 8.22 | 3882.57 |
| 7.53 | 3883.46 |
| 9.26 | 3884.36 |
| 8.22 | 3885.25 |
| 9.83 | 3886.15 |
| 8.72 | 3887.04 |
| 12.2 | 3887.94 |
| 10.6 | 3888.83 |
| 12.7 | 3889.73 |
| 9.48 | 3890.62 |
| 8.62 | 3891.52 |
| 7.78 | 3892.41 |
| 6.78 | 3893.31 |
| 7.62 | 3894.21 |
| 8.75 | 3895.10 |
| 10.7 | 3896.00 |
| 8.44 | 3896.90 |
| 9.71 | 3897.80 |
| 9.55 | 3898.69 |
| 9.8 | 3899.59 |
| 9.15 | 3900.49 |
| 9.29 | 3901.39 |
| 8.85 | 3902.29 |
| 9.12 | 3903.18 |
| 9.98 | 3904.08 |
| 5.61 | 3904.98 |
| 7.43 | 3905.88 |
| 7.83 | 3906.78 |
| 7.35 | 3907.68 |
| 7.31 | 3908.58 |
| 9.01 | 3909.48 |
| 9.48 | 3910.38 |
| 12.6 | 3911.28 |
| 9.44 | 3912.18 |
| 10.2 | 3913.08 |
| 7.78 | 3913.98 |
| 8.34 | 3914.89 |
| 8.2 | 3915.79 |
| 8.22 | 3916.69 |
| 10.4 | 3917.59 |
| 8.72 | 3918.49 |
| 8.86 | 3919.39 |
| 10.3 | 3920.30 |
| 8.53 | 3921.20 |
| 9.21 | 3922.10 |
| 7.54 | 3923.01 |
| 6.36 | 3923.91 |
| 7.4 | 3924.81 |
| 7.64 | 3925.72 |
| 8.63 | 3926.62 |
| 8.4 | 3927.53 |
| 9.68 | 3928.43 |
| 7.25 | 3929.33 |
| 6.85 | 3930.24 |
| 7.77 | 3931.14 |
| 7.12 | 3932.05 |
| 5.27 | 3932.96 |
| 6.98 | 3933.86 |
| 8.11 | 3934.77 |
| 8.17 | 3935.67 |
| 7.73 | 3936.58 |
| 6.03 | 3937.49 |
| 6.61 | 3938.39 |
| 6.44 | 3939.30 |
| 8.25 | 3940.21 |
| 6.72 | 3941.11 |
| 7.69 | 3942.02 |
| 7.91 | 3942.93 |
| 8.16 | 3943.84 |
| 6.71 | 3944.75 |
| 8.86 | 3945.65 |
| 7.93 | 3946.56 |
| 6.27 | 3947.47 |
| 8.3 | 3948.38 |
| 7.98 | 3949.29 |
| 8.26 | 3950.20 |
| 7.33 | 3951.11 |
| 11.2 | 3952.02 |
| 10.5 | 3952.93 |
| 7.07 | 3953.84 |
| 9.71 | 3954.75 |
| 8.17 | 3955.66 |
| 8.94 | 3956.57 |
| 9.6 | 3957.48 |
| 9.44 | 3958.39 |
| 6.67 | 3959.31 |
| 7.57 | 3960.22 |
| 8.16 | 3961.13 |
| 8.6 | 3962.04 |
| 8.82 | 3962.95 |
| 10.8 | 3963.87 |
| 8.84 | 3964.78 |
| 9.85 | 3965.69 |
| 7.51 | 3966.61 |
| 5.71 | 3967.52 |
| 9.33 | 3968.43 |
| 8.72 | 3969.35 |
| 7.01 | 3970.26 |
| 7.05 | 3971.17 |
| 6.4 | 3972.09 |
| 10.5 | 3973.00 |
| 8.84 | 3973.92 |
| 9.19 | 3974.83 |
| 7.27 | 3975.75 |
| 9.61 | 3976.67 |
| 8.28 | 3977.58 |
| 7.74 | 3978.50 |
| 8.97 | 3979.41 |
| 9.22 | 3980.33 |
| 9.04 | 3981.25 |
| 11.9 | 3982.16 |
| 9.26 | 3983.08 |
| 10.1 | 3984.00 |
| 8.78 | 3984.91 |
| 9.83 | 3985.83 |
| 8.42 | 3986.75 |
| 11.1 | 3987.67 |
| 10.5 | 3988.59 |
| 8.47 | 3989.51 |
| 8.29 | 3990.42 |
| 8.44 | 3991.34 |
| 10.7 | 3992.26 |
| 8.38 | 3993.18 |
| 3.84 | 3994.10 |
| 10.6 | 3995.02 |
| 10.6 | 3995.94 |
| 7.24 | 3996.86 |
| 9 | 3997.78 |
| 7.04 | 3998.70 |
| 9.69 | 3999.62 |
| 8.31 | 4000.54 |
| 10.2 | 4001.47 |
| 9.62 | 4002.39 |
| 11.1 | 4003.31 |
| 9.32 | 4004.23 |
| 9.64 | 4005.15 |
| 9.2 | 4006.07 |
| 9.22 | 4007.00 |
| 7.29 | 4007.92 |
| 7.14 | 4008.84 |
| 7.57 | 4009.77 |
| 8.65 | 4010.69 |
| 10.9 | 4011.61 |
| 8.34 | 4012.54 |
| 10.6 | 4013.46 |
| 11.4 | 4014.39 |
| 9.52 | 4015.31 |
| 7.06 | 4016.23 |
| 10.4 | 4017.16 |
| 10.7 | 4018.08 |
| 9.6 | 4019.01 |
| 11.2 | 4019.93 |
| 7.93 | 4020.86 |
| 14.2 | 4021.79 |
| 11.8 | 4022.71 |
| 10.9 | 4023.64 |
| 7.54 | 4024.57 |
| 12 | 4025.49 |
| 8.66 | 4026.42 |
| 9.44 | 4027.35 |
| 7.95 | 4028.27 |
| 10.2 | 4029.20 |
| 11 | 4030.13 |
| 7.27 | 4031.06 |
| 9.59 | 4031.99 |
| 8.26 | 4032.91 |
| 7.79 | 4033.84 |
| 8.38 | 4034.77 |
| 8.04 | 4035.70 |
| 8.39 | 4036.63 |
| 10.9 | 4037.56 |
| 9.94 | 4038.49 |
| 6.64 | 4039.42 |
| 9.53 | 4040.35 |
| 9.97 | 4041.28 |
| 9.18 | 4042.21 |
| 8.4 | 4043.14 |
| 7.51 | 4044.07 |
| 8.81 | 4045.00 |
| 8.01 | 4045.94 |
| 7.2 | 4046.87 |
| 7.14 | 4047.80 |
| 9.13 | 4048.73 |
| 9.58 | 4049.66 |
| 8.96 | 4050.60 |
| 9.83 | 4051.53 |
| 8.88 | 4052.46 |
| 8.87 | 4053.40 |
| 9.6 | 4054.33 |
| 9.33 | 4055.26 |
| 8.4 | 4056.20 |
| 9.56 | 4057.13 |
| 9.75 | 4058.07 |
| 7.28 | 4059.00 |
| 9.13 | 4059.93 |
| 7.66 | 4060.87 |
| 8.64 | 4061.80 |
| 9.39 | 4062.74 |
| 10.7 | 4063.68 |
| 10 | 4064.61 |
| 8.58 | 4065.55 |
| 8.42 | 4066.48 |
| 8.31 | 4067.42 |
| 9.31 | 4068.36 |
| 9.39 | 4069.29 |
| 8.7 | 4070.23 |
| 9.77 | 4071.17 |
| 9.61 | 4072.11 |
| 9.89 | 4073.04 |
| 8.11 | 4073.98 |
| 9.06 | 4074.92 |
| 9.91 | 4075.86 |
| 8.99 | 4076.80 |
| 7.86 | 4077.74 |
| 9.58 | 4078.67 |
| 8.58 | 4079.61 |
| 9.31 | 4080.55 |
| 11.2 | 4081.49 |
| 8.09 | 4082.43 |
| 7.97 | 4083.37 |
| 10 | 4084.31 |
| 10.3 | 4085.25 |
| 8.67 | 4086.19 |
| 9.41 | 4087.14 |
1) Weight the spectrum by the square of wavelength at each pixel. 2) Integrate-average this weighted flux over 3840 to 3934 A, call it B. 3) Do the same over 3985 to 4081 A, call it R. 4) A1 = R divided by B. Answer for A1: 1.09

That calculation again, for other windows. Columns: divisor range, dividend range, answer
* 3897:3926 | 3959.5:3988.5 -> 1.04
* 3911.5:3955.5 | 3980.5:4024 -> 1.21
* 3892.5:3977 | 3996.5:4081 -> 1.16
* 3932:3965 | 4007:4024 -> 1.25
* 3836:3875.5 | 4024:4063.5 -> 1.05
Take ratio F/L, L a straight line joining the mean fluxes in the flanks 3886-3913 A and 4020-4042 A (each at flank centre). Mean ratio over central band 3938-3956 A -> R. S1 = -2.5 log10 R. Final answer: 0.16 mag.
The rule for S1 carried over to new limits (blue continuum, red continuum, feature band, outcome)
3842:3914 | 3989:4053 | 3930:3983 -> 0.123 mag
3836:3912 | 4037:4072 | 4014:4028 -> -0.131 mag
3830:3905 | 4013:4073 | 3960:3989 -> 0.040 mag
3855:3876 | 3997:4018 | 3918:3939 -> 0.220 mag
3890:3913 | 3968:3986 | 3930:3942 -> 0.237 mag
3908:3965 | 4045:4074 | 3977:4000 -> -0.058 mag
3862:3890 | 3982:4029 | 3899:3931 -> 0.136 mag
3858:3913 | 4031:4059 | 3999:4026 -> -0.092 mag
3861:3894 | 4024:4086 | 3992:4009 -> 0.041 mag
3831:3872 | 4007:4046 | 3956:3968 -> 0.083 mag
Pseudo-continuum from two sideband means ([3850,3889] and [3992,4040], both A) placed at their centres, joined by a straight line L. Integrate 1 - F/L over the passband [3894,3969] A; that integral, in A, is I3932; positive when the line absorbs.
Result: 7.70 A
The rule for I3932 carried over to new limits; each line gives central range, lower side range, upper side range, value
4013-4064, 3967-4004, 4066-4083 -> -1.23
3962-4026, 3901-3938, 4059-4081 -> -3.74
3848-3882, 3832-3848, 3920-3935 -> -4.01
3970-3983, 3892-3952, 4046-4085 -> -0.26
